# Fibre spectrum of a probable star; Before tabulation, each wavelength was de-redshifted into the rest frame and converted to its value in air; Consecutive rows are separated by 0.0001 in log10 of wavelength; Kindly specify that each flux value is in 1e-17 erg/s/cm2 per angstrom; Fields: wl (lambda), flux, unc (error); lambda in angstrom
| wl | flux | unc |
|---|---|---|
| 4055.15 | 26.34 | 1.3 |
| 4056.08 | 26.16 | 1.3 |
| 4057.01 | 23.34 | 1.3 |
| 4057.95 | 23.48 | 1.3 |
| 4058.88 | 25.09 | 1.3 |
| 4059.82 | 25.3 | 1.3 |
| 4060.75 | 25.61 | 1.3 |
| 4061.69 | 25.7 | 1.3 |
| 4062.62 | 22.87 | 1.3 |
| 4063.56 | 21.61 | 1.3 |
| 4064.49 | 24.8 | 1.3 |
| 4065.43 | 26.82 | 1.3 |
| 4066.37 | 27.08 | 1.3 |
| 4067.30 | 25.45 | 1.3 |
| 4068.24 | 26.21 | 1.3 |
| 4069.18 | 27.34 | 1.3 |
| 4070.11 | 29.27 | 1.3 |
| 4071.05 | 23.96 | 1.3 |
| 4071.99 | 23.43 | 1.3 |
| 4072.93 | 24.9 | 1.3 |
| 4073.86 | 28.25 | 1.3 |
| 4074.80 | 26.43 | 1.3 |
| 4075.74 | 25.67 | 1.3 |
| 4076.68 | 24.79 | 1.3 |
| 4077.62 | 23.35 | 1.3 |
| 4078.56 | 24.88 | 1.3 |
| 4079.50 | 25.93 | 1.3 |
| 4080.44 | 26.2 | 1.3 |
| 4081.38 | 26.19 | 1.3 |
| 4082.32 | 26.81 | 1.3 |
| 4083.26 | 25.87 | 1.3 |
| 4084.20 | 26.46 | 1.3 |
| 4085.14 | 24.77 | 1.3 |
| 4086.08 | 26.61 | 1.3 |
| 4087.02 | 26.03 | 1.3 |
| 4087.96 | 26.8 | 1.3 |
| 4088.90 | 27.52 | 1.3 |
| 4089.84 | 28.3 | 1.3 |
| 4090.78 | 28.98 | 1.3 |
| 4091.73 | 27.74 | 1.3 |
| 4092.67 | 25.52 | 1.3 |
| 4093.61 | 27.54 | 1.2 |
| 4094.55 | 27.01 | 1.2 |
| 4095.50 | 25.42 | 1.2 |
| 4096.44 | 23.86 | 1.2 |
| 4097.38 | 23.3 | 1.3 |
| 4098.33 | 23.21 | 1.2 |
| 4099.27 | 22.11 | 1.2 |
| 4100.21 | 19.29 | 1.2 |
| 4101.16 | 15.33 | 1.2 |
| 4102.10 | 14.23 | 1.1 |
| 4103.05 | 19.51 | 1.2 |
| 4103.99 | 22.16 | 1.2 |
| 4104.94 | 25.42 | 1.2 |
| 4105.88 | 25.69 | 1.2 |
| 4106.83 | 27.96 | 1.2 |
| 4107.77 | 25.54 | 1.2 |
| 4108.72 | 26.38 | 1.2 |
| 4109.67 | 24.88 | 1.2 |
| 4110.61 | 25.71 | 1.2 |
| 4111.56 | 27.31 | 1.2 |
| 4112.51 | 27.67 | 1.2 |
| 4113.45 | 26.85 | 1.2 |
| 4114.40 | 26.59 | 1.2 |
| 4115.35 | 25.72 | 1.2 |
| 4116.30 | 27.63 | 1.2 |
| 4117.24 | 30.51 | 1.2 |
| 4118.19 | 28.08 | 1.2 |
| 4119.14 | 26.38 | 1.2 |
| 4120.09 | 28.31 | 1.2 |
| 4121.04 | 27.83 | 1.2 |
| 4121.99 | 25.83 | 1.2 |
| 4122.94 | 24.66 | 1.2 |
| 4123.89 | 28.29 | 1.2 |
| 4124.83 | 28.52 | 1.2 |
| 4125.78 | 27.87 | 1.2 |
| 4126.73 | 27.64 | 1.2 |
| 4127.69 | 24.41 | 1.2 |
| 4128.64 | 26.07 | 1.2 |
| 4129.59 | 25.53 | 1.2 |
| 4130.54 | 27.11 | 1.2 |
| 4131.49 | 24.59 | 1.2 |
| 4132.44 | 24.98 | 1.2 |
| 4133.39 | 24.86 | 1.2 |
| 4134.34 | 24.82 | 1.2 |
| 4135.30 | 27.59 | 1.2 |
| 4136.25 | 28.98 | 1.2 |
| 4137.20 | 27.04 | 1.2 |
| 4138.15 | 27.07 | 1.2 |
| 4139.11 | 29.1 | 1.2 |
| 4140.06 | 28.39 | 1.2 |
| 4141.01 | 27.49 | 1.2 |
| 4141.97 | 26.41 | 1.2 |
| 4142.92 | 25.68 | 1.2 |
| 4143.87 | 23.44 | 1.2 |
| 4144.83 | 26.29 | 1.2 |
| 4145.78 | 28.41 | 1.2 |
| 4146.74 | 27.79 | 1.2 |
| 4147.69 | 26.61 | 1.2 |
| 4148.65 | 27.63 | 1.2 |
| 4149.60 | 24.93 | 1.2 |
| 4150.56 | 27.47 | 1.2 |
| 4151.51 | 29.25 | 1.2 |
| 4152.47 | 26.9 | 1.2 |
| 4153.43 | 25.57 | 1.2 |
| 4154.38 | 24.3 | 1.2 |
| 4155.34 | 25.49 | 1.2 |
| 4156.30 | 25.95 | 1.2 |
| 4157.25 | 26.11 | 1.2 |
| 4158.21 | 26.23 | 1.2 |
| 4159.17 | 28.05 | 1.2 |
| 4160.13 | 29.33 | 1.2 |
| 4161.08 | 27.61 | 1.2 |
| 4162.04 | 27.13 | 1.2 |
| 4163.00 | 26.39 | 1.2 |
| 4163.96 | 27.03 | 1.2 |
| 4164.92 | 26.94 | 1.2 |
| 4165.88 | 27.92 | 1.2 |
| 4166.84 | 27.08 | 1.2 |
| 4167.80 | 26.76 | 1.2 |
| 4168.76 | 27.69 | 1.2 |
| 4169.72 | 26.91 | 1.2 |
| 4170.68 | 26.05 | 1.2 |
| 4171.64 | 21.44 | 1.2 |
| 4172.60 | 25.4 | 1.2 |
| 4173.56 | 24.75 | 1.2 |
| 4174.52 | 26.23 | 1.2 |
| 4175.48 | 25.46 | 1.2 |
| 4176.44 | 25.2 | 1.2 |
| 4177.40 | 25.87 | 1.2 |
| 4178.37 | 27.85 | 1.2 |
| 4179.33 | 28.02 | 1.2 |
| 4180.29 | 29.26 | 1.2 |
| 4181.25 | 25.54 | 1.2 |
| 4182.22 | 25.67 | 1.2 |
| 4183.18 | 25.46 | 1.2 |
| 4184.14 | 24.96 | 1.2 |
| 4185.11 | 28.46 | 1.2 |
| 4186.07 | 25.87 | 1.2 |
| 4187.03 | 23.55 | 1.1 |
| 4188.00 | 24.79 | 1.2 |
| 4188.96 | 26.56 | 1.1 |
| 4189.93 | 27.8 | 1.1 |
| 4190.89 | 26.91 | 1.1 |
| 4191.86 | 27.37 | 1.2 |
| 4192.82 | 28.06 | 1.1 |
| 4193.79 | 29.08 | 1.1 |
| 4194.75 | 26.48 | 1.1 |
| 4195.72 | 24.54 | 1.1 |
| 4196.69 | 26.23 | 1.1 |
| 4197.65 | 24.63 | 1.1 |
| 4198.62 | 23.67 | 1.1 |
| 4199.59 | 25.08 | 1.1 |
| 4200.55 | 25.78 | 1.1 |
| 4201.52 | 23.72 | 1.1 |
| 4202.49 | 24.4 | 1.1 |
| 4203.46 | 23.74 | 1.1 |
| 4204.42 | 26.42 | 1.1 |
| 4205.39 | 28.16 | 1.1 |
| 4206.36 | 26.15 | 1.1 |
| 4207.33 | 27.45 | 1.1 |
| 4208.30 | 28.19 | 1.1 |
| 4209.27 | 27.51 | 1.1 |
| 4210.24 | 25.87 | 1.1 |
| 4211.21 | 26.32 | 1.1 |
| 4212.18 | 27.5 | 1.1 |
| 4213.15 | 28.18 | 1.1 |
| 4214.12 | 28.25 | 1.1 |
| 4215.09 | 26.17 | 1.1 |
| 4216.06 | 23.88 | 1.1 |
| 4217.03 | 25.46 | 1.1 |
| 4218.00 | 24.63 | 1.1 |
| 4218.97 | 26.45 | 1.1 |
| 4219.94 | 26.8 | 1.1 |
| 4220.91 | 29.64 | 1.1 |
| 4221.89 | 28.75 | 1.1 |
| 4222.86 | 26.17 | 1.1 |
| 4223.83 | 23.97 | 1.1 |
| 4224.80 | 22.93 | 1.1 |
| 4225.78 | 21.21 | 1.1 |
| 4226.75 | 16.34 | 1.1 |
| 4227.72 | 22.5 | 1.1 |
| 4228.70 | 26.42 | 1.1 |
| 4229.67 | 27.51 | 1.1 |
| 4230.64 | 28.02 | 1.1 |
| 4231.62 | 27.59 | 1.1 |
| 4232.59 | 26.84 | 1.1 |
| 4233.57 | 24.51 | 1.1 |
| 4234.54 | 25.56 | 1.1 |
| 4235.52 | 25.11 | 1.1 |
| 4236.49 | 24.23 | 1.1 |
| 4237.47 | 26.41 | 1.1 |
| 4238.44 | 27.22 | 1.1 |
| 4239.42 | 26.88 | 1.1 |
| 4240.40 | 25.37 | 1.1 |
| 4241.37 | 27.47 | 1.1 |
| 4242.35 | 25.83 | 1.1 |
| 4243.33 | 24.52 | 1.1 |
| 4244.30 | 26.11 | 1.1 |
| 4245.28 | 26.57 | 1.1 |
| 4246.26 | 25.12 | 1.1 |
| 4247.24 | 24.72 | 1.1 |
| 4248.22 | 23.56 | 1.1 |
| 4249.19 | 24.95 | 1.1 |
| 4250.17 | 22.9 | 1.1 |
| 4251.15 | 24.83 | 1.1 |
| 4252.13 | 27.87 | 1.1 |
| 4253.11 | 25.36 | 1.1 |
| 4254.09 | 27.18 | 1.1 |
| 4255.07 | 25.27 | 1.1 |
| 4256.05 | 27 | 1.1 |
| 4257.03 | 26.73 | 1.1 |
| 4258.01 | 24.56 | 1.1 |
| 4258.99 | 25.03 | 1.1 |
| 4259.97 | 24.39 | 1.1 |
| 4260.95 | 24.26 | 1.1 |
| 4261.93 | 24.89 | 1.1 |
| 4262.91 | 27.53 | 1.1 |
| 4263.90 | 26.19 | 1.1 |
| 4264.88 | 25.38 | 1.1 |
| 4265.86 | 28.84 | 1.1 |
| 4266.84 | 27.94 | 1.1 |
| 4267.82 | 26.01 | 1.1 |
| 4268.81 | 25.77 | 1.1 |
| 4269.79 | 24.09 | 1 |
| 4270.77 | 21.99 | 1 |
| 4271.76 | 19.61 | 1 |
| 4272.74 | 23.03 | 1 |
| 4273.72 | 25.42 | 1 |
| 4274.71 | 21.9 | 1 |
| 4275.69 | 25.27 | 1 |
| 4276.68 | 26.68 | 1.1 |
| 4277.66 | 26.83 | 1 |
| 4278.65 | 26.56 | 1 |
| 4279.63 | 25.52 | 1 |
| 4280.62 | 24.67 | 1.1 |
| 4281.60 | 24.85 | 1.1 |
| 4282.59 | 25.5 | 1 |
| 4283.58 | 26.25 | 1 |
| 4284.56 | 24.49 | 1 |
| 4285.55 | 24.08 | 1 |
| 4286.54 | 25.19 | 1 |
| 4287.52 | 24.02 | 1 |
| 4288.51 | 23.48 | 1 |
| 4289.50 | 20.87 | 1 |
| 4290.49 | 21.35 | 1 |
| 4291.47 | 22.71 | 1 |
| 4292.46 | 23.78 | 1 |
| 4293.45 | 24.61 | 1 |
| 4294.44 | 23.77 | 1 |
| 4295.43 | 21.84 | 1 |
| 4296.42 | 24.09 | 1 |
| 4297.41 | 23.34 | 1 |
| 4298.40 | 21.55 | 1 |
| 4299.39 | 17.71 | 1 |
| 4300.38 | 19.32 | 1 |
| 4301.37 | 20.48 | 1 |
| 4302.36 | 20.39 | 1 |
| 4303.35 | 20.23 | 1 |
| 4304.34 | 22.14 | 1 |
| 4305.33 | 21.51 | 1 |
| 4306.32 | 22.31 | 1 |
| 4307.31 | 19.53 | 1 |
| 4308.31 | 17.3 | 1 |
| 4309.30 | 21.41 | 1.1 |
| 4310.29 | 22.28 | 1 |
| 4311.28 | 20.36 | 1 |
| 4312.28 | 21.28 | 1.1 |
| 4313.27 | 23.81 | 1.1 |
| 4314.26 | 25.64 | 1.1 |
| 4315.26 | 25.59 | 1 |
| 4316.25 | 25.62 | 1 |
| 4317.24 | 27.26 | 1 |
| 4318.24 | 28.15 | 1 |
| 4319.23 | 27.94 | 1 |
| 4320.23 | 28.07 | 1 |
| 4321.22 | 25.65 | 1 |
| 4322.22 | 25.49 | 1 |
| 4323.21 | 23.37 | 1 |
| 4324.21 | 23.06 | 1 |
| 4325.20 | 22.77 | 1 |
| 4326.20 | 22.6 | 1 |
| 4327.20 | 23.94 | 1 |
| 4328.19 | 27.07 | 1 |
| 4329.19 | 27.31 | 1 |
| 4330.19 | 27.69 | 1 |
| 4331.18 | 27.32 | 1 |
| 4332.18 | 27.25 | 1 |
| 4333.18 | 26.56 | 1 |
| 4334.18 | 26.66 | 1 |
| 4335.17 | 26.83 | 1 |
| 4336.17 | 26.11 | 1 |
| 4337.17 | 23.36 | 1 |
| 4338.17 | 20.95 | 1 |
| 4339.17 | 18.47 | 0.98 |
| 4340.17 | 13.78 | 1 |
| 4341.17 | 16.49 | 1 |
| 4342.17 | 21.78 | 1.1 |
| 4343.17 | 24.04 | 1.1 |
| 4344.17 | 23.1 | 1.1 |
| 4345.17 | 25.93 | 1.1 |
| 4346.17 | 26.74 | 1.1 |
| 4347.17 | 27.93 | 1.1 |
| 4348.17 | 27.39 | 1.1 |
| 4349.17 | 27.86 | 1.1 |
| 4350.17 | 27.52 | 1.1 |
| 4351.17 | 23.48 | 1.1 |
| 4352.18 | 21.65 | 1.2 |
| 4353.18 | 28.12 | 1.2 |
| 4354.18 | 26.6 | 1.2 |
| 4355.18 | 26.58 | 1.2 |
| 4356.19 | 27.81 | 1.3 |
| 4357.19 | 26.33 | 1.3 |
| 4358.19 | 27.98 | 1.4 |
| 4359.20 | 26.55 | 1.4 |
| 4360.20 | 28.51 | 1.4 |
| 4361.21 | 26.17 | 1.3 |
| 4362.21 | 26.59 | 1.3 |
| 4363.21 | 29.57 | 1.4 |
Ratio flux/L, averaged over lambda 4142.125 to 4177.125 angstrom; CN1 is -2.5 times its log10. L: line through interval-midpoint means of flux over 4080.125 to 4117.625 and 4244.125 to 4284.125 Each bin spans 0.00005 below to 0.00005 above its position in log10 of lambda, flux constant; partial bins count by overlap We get -0.05 mag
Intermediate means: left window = 25.3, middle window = 26.4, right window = 25.3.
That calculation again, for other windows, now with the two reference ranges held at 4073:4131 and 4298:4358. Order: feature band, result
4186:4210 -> -0.05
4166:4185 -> -0.04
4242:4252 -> -0.02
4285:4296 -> 0.05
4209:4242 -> -0.05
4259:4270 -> -0.06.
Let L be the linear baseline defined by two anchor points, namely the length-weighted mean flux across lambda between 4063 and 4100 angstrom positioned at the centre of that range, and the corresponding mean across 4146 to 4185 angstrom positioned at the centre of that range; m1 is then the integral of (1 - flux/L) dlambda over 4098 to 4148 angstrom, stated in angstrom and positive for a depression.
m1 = 0.70 angstrom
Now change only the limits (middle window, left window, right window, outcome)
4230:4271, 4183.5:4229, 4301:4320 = -2.0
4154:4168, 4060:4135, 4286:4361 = -1.0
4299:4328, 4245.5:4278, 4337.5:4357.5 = 1.8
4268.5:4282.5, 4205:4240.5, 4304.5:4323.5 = 0.1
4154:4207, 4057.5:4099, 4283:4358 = -2.7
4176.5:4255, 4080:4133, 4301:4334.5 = -3.4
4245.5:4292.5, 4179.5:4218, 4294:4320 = -2.1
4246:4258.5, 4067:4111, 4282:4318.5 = -1.1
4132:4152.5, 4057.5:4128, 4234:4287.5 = -1.1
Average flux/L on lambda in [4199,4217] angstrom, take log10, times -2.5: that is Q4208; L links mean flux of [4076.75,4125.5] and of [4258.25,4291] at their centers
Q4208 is -0.05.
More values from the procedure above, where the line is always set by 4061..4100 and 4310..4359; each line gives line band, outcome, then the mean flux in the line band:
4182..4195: -0.049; 26.5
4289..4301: 0.137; 22.1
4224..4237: 0.031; 24.5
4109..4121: -0.064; 27.1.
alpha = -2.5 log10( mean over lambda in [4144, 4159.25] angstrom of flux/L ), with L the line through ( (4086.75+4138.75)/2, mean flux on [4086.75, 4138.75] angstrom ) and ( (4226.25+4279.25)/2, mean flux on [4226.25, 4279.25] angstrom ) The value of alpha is -0.04 mag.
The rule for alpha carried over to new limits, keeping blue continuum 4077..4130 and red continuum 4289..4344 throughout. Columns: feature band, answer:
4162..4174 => -0.06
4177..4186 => -0.09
